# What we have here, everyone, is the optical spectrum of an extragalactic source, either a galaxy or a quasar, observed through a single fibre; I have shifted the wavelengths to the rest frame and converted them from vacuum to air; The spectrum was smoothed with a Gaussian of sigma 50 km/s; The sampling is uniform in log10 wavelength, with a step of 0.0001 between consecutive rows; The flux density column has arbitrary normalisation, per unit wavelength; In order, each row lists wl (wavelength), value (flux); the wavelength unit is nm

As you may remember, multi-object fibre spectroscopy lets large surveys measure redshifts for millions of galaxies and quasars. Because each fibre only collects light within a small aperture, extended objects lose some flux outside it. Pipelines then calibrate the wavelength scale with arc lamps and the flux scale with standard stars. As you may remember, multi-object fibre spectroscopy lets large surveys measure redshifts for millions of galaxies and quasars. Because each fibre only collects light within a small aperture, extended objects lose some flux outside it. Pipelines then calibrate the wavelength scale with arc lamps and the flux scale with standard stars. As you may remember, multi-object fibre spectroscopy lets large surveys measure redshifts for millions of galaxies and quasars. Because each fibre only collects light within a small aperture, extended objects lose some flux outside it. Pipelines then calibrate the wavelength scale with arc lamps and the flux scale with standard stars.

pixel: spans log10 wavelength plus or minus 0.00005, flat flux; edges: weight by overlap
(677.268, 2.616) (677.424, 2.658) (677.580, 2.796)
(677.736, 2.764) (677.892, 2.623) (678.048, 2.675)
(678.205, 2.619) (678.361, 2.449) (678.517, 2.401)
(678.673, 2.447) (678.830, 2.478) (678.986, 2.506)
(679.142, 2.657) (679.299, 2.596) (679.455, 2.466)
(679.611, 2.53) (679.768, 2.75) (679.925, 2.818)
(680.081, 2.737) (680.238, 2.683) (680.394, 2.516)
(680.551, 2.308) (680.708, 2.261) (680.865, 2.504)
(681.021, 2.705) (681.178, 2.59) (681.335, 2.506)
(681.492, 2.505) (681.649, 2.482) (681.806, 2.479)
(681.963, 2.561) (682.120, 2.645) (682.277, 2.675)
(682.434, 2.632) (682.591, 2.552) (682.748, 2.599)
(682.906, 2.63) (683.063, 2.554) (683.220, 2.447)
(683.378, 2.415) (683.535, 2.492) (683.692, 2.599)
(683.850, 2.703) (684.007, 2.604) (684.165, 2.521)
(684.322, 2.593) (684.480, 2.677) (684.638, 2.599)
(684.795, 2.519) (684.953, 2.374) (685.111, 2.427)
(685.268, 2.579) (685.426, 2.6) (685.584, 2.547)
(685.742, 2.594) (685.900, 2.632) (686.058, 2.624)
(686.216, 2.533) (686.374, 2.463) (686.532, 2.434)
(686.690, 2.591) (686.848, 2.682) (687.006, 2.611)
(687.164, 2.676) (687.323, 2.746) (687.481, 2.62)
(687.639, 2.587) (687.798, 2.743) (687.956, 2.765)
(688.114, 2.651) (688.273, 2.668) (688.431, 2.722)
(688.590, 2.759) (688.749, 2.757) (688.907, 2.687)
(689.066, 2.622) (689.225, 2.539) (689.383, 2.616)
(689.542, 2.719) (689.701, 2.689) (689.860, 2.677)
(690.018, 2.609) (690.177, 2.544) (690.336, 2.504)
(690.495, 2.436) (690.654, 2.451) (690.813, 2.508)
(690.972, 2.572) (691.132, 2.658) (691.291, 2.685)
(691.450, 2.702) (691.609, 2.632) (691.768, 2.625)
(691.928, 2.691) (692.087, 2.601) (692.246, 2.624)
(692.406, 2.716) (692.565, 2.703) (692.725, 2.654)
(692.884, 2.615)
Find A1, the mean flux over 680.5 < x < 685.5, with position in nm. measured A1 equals 2.54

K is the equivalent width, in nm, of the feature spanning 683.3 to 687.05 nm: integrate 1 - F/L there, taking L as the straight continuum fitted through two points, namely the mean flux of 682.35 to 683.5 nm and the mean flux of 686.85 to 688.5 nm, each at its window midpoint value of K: 0.072 nm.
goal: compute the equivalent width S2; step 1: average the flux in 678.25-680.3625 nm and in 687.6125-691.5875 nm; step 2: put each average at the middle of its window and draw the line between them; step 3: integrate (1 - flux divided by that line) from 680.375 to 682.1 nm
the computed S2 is 0.06 nm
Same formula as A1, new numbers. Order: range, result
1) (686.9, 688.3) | 2.67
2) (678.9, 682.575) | 2.57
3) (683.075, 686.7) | 2.55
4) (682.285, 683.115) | 2.6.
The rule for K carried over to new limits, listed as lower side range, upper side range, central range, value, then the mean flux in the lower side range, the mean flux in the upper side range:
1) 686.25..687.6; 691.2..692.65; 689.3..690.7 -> 0.03 nm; 2.6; 2.66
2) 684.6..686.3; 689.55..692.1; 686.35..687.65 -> -0.02 nm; 2.55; 2.6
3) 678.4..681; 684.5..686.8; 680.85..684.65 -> -0.04 nm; 2.54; 2.54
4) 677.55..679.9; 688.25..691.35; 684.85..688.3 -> 0.02 nm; 2.58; 2.62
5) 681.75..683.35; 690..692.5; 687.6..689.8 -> -0.08 nm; 2.57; 2.6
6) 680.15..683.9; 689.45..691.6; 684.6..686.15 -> 0.01 nm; 2.54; 2.6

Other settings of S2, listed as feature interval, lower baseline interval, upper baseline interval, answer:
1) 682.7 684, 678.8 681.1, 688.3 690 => 0.03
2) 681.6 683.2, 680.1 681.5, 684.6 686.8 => -0.03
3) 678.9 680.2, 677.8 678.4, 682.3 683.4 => -0.02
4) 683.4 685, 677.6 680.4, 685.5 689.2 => 0.04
